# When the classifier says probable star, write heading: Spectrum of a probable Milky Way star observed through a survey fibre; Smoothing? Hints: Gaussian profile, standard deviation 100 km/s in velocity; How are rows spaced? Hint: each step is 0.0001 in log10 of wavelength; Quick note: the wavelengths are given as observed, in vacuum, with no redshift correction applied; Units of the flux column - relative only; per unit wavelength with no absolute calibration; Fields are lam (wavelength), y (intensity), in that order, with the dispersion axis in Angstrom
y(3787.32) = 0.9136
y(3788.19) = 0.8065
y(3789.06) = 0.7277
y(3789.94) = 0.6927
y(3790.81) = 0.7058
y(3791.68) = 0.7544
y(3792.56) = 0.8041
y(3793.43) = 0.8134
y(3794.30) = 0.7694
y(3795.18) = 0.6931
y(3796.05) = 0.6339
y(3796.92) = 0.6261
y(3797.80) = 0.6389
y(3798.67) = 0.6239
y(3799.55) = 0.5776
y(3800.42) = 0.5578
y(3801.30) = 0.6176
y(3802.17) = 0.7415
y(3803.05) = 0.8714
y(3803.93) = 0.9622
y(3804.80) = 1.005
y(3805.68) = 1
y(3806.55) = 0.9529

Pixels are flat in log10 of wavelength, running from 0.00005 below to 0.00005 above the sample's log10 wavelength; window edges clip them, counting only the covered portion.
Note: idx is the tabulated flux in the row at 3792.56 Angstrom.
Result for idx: 0.8041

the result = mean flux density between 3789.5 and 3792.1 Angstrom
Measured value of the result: 0.718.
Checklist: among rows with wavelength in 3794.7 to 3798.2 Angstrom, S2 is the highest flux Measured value 0.6931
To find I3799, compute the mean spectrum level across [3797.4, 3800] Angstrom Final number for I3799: 0.614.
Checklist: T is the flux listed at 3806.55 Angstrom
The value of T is 0.9529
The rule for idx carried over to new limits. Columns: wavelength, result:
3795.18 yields 0.6931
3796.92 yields 0.6261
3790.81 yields 0.7058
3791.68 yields 0.7544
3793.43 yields 0.8134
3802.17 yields 0.7415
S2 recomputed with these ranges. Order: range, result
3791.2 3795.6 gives 0.8134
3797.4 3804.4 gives 0.9622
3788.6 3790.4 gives 0.7277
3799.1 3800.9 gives 0.5776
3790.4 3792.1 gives 0.7544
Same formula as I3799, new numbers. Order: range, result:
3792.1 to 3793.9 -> 0.807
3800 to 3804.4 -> 0.753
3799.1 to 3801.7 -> 0.583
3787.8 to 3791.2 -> 0.732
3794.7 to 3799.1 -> 0.644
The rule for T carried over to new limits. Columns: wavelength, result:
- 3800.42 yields 0.5578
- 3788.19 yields 0.8065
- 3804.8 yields 1.005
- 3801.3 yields 0.6176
